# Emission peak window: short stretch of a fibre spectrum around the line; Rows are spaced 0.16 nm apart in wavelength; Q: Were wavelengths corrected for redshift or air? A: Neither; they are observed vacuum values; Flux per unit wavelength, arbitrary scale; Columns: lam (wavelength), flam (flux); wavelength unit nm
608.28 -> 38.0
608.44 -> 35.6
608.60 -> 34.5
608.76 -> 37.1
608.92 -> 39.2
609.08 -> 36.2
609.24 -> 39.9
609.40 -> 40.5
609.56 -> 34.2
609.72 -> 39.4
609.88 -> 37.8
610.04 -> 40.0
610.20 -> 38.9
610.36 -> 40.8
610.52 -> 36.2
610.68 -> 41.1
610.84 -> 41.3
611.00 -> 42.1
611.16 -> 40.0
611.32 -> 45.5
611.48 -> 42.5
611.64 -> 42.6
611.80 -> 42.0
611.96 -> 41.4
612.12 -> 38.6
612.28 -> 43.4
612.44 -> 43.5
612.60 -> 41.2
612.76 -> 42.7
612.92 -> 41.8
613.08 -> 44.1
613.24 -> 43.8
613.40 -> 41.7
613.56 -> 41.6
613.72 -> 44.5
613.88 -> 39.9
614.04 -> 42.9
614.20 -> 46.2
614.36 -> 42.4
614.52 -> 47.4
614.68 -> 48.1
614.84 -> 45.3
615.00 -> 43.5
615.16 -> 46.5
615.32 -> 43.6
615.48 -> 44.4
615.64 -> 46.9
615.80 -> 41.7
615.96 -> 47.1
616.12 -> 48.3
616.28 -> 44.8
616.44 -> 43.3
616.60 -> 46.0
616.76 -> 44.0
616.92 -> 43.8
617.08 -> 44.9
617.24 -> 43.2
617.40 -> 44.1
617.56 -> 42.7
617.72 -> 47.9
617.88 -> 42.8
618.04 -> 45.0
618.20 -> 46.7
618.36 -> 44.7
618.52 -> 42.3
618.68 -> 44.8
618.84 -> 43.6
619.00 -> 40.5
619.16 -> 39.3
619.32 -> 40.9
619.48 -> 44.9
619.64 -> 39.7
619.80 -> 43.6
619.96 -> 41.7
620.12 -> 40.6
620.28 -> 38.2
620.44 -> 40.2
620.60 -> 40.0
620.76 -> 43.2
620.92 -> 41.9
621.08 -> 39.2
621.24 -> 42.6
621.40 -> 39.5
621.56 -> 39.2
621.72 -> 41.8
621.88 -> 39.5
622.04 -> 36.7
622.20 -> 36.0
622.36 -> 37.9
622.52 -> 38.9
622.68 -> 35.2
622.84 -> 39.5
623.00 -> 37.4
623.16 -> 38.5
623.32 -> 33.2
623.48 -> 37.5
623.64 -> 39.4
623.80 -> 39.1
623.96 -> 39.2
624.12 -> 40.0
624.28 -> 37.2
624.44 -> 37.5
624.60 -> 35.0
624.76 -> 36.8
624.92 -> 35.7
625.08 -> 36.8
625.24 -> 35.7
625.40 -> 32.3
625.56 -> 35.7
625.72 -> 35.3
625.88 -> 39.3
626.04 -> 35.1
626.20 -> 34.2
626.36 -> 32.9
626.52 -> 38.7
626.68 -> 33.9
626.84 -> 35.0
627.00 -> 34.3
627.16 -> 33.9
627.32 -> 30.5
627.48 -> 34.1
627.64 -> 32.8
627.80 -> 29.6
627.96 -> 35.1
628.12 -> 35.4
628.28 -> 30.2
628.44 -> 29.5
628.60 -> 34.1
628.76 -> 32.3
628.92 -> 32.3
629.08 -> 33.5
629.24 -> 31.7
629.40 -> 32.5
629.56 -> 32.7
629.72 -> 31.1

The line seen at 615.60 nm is Mg II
